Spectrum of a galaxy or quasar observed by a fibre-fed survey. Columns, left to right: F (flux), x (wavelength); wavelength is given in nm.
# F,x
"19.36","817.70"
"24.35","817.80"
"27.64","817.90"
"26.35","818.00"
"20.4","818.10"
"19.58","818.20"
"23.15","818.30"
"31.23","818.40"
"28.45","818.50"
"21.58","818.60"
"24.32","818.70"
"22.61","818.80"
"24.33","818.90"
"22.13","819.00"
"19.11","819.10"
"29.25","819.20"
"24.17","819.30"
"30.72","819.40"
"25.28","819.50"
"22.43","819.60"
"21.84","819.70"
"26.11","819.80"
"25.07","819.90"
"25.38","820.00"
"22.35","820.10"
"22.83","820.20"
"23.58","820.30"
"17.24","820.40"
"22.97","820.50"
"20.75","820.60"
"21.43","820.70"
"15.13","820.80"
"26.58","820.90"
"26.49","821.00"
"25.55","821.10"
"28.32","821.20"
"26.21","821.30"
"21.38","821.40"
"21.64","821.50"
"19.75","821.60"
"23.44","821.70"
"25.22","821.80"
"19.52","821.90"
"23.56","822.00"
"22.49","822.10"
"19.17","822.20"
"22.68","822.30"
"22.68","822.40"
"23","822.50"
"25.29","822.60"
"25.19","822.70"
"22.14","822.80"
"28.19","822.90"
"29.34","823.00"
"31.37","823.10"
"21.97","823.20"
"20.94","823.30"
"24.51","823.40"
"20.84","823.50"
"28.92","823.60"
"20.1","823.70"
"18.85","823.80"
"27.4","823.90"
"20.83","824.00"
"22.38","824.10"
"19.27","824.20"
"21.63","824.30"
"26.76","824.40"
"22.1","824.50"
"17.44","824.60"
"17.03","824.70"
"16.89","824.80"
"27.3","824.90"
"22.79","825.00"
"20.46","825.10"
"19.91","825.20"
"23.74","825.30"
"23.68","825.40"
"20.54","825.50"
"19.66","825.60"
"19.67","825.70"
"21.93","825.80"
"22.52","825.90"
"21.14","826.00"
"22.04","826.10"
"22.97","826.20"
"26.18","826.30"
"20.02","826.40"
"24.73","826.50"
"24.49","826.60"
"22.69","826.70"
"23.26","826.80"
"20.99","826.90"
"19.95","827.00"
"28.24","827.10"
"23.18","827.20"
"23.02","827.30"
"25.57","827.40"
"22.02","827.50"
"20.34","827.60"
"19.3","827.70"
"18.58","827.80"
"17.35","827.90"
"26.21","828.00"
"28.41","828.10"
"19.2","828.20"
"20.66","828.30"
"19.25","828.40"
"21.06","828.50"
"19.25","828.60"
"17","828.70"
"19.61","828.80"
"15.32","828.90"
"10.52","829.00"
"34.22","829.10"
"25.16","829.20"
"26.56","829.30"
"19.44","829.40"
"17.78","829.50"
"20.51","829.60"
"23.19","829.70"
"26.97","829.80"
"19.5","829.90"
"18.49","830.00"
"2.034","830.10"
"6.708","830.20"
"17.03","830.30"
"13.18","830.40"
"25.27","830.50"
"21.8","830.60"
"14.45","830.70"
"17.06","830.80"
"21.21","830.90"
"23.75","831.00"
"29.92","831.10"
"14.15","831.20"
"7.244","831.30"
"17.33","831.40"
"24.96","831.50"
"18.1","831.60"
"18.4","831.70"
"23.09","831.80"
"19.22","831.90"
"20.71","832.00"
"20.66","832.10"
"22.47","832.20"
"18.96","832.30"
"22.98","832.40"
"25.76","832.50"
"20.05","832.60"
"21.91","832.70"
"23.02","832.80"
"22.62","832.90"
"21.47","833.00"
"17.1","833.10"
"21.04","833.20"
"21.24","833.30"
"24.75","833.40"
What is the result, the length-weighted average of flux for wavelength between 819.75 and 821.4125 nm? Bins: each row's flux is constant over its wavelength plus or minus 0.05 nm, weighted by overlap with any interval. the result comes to 23.4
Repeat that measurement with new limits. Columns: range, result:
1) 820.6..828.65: 22.6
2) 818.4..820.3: 24.5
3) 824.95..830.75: 20.9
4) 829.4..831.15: 18.8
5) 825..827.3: 22.4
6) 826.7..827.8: 22.4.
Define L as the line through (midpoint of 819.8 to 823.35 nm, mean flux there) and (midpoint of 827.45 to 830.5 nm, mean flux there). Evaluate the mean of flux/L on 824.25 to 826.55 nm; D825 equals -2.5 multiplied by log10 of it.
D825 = -0.02 mag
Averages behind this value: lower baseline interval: 23.4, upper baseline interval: 19.6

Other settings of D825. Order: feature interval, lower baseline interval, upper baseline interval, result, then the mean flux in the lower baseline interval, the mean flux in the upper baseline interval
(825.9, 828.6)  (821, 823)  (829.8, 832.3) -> -0.08 mag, 23.7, 18.4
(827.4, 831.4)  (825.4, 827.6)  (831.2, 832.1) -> 0.04 mag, 22.6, 18.5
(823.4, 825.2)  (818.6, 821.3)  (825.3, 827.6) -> 0.06 mag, 23.7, 22.6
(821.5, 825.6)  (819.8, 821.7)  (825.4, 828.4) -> 0.00 mag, 23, 22.2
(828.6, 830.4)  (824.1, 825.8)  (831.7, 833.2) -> 0.14 mag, 21.2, 21.3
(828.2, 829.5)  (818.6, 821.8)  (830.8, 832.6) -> 0.03 mag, 23.5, 20.4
